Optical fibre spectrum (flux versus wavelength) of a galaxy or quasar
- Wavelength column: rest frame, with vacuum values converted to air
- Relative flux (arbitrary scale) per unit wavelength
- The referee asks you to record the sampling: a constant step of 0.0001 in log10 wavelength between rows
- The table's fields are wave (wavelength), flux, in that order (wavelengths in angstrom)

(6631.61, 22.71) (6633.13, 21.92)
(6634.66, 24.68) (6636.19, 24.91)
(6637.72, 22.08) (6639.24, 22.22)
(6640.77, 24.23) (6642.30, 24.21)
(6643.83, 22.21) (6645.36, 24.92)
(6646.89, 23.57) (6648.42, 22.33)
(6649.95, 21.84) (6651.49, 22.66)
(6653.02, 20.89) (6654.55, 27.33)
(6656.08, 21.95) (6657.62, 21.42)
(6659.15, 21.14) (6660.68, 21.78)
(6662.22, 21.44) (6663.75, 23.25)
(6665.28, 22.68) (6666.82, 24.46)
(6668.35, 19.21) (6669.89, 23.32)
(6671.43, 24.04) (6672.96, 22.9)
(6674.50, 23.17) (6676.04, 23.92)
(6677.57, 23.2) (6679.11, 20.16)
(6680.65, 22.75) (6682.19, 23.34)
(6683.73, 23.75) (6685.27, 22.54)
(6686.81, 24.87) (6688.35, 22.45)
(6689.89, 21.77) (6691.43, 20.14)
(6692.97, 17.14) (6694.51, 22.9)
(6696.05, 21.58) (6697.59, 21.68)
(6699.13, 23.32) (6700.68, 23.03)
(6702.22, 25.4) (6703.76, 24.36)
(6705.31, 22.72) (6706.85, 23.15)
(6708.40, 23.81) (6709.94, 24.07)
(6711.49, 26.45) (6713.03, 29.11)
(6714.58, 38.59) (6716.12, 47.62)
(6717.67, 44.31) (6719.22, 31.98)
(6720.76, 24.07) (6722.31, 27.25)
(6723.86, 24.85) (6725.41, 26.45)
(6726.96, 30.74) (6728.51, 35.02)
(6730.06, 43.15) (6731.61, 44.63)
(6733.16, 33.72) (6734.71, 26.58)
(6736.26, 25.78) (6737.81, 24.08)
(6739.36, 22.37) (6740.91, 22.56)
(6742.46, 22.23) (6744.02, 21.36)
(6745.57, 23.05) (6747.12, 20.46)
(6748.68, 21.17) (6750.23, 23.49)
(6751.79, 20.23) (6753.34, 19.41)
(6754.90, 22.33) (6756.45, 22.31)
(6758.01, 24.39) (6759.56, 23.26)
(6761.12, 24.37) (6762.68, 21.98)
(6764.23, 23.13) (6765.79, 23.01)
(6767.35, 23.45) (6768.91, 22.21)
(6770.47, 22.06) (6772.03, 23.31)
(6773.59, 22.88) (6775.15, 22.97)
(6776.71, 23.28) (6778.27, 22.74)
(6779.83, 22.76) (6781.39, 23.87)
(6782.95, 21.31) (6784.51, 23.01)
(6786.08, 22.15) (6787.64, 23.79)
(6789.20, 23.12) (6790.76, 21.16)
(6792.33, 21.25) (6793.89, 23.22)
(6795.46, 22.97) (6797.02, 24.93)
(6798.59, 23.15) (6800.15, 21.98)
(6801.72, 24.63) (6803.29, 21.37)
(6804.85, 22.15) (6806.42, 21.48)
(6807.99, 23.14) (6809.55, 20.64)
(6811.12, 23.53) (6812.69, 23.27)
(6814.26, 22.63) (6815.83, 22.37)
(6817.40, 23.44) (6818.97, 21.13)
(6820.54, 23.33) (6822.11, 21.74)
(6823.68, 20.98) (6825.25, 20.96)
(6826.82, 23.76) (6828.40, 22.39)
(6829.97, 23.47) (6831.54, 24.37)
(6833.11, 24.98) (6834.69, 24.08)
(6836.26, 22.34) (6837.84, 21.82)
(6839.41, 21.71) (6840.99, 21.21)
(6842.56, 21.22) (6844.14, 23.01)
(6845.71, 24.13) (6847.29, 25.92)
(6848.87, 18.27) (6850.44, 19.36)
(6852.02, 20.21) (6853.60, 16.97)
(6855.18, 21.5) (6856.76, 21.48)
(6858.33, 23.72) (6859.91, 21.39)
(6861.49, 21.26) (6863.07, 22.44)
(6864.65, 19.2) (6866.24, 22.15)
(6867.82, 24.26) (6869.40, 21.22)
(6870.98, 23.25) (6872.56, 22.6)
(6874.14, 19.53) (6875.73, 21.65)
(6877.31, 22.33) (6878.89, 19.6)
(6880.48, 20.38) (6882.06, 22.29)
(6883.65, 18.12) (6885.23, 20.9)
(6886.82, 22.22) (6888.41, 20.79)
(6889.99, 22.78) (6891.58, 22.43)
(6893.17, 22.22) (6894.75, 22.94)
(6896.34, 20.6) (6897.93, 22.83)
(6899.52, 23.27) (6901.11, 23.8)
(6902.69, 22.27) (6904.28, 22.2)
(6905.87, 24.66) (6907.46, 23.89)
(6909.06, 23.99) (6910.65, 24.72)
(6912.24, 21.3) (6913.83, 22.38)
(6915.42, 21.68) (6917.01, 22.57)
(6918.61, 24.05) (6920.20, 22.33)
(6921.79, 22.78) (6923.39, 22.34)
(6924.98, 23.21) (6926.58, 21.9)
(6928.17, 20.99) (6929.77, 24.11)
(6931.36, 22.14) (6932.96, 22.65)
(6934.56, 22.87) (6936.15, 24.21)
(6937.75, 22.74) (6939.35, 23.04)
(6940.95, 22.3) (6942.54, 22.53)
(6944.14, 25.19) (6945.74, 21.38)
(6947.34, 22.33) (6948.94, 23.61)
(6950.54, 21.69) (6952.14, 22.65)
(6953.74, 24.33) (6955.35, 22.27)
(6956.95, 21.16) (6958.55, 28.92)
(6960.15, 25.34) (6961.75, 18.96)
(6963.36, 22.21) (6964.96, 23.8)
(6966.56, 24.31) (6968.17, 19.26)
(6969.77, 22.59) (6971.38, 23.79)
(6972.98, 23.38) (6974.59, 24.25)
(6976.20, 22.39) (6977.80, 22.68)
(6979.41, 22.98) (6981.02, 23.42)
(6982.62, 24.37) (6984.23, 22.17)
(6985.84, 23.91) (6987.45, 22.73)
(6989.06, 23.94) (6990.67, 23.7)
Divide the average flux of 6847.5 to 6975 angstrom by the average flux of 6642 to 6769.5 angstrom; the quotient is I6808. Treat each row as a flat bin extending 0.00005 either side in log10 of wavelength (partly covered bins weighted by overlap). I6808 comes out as 0.90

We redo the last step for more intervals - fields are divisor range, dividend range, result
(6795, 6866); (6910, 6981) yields 1.03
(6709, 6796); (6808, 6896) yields 0.85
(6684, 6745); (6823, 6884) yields 0.81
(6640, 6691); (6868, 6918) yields 0.97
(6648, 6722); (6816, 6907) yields 0.90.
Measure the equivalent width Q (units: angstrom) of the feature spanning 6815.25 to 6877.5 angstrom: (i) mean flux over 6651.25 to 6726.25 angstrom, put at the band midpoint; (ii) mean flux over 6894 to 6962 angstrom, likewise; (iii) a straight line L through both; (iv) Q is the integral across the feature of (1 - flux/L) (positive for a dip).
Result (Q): 3.94 angstrom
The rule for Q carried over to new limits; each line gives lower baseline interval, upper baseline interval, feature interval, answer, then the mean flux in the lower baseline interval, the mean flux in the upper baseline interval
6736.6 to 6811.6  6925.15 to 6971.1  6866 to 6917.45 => 1.3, 22.6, 22.9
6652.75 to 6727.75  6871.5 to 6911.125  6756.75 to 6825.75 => 2.2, 24.8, 22.1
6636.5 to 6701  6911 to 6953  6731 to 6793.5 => -2.4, 22.6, 22.7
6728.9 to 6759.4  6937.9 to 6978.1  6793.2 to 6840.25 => 3.7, 25.5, 23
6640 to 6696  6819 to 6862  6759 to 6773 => -0.4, 22.6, 22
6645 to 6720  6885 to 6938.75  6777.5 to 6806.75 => 1.1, 24.4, 22.7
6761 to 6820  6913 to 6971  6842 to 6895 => 2.9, 22.7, 22.8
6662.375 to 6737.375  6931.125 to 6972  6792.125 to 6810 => 1.7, 26.3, 22.9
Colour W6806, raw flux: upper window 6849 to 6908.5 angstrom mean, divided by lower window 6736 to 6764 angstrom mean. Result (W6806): 1.0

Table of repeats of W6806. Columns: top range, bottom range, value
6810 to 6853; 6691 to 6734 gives 0.78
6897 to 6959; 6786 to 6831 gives 1.02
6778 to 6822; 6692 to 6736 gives 0.79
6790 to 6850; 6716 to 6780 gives 0.87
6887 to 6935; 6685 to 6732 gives 0.82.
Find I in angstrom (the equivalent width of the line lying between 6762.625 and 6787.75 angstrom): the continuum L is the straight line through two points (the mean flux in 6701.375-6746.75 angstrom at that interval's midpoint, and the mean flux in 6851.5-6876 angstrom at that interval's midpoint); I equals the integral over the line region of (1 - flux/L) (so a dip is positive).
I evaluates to 3.2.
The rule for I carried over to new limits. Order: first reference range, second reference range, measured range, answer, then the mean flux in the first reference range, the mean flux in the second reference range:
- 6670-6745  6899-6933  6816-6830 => 1.22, 26.3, 22.9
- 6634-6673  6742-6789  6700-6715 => -2.02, 22.9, 22.5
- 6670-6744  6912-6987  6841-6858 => 2.14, 26.4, 22.9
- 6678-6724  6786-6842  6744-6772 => 2.03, 25.6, 22.6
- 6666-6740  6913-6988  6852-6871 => 2.14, 26.4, 22.9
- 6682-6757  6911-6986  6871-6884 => 1.54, 26.1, 22.9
